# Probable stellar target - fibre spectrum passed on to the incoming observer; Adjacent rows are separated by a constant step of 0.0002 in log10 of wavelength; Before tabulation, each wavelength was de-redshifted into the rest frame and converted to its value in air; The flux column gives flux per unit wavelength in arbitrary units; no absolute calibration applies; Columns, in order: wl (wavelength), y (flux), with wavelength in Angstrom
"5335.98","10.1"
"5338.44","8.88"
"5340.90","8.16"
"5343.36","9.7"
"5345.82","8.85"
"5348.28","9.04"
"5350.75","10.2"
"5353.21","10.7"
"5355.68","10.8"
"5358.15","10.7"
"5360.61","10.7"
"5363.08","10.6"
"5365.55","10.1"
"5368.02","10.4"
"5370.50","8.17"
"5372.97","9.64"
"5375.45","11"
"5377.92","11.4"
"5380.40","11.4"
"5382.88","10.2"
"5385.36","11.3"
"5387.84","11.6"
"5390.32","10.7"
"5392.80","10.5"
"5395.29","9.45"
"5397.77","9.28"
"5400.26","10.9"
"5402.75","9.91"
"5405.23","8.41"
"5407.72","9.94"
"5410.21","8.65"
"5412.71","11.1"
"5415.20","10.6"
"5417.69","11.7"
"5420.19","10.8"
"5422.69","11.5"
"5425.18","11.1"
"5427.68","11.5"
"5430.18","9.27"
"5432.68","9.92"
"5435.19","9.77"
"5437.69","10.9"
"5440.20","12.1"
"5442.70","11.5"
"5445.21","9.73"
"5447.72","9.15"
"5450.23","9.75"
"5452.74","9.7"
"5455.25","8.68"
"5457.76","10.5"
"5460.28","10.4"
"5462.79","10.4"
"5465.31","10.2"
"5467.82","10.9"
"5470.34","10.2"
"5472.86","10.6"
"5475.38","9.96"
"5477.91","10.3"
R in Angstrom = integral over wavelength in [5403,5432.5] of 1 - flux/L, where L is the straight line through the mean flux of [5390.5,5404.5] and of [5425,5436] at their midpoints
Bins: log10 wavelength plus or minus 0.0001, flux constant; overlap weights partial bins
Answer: -0.6 Angstrom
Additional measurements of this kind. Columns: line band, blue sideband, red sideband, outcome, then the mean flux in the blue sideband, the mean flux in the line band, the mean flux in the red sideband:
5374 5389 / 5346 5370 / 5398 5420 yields -1.38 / 10.2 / 11.1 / 10.1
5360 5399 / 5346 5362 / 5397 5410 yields -1.84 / 10.3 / 10.4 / 9.62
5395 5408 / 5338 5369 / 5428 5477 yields 0.55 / 9.93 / 9.65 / 10.2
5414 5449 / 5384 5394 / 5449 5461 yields -1.56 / 11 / 10.7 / 9.78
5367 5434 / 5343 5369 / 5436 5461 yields -1.19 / 10.2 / 10.4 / 10.2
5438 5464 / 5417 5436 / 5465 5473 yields 0.89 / 10.7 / 10.2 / 10.5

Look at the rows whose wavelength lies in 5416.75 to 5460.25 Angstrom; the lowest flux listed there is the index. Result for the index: 8.68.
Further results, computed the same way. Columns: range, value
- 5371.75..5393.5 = 9.64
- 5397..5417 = 8.41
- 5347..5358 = 9.04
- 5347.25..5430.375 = 8.17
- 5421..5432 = 9.27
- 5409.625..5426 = 8.65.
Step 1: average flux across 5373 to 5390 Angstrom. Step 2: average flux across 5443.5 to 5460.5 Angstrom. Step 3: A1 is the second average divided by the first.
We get 0.9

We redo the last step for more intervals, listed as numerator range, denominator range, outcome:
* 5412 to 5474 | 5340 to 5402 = 1.02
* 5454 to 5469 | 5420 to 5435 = 0.96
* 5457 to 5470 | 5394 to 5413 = 1.09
